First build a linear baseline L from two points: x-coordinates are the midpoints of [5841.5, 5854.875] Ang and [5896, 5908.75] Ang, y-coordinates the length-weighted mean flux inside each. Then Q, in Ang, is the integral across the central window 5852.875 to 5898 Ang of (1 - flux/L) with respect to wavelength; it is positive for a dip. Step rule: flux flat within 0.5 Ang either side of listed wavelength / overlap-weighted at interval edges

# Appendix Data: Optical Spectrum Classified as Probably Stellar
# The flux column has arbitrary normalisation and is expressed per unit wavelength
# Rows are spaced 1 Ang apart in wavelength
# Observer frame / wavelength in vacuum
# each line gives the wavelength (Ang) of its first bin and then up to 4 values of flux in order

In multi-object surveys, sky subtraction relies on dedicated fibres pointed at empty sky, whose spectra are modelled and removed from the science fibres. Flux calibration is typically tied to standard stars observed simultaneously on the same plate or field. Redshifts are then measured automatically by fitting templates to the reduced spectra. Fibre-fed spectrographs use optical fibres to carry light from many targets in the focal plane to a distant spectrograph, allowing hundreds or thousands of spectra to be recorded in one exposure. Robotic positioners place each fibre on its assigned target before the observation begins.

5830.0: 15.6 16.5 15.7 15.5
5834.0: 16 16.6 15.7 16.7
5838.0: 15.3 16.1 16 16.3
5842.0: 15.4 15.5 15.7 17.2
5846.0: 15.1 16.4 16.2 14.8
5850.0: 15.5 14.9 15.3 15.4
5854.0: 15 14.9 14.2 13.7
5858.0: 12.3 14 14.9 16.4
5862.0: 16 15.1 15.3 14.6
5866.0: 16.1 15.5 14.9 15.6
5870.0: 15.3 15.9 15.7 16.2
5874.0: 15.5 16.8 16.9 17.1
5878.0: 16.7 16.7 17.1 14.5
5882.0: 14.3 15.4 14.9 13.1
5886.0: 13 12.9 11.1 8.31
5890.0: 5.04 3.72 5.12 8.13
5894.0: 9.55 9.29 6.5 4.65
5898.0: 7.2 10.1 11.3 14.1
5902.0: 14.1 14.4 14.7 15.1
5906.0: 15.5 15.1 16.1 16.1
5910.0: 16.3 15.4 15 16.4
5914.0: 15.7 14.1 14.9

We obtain 2.6 Ang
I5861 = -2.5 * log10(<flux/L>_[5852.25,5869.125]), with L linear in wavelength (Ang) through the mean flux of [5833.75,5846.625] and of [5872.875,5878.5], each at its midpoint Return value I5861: 0.10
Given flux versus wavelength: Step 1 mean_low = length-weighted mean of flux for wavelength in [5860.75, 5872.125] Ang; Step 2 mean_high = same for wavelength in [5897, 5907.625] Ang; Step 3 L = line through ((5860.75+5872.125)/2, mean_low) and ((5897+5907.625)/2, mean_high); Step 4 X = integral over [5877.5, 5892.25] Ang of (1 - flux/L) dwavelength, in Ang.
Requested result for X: 2.04 Ang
